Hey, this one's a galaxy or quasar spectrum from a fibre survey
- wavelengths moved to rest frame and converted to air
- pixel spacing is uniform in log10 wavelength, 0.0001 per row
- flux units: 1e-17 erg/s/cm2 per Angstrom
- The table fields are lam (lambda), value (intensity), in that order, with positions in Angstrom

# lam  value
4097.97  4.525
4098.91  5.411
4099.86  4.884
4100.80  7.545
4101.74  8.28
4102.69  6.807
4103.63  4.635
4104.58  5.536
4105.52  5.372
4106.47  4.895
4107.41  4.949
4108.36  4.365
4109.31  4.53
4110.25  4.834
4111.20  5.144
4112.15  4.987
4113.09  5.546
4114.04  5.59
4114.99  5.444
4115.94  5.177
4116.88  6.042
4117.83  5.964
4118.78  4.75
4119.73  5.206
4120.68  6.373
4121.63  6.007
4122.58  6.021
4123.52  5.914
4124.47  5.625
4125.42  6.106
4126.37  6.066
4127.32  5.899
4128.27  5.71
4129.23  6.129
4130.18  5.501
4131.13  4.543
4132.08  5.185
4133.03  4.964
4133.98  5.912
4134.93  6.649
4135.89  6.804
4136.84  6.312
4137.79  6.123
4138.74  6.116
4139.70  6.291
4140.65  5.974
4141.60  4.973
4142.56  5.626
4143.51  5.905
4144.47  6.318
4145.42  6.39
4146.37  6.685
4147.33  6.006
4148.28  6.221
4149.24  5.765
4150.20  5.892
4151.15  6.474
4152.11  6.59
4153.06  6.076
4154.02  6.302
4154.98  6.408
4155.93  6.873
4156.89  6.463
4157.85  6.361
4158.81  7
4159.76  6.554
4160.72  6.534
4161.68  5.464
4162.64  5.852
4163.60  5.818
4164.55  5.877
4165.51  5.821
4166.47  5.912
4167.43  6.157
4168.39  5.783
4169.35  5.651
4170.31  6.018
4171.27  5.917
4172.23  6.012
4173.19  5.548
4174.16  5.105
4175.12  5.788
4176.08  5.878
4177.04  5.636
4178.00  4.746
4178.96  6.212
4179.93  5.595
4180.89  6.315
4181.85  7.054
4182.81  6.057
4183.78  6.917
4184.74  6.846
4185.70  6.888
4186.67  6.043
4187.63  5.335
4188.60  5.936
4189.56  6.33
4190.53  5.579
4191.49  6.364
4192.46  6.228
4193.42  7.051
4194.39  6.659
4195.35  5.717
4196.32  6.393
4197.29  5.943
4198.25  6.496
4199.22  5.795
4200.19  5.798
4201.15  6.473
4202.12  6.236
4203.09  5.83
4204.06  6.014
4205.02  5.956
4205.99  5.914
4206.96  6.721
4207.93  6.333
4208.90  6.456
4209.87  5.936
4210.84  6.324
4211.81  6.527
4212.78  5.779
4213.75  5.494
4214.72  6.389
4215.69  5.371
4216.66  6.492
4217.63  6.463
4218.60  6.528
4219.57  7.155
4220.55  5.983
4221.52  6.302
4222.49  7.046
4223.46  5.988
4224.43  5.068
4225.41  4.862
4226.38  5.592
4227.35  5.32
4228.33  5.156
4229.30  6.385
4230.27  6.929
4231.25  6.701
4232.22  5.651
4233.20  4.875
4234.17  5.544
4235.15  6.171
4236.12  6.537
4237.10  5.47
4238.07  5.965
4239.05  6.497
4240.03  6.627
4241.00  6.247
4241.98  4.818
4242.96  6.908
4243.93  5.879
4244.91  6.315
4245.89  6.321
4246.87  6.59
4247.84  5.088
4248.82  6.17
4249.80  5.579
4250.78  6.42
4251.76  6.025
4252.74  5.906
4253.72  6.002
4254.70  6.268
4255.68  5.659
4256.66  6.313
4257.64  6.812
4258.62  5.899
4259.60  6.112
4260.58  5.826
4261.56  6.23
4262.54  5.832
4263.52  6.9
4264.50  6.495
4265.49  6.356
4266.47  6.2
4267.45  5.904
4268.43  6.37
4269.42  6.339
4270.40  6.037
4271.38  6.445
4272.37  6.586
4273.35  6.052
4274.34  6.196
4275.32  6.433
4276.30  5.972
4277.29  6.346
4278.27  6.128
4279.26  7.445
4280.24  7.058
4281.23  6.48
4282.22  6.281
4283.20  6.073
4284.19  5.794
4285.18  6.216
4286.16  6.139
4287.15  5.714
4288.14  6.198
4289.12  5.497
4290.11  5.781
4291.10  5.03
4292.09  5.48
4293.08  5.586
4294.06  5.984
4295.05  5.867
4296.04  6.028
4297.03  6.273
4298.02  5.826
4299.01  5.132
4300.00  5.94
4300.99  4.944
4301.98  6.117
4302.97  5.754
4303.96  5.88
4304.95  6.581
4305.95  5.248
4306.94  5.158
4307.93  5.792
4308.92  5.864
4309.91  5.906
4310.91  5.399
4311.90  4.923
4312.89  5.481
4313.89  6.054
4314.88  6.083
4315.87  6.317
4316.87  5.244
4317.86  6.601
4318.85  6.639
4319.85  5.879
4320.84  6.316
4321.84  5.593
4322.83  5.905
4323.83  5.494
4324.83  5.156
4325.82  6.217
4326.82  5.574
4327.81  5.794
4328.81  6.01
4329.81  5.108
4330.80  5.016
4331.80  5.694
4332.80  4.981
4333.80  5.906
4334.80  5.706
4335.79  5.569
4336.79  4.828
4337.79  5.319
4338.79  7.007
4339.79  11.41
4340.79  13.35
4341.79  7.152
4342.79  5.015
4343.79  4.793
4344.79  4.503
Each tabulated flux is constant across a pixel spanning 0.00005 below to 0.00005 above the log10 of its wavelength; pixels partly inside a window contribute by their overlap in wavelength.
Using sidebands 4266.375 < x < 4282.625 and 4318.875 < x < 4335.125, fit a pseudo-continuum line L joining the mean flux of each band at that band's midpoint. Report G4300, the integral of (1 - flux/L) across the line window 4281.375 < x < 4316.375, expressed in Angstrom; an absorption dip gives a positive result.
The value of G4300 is 1.49 Angstrom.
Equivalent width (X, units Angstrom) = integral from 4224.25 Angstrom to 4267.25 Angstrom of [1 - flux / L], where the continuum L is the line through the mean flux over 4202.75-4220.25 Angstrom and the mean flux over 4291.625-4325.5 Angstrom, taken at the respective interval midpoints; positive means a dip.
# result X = 0.24 Angstrom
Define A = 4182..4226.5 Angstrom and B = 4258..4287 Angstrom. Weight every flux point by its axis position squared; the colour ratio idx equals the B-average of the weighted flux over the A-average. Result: 1.05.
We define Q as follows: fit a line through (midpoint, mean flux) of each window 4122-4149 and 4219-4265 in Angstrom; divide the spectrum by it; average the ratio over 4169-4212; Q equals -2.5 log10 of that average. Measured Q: -0.02 mag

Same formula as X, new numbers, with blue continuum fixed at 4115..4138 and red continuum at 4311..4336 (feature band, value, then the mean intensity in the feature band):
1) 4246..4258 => -0.7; 6.07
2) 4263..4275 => -1.2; 6.32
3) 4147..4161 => -1.4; 6.37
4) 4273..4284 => -1.3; 6.39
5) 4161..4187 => -0.9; 5.96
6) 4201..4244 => -2.3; 6.06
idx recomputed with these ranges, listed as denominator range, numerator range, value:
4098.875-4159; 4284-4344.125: 1.11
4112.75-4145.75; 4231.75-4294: 1.12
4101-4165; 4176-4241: 1.08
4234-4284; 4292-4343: 1.00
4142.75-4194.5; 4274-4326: 1.03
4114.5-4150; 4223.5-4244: 1.05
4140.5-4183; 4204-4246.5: 1.04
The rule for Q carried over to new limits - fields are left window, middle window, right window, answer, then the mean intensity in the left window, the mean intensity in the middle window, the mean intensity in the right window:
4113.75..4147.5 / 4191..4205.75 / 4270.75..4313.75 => -0.06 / 5.84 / 6.19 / 5.93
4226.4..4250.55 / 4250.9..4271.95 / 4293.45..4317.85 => -0.05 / 5.99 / 6.19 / 5.76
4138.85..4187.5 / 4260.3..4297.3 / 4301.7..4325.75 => -0.05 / 6.09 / 6.15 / 5.81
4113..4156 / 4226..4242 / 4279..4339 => -0.02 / 5.92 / 5.94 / 5.81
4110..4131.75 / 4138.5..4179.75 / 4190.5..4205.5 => -0.02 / 5.59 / 6.02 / 6.18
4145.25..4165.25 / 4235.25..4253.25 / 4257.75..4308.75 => 0.01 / 6.26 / 6.08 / 6.04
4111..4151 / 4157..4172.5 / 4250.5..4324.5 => -0.04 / 5.82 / 6.06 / 6.01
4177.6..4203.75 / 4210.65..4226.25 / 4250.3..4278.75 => 0.02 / 6.18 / 6.1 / 6.21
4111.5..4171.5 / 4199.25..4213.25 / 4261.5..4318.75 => -0.03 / 5.95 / 6.15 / 6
